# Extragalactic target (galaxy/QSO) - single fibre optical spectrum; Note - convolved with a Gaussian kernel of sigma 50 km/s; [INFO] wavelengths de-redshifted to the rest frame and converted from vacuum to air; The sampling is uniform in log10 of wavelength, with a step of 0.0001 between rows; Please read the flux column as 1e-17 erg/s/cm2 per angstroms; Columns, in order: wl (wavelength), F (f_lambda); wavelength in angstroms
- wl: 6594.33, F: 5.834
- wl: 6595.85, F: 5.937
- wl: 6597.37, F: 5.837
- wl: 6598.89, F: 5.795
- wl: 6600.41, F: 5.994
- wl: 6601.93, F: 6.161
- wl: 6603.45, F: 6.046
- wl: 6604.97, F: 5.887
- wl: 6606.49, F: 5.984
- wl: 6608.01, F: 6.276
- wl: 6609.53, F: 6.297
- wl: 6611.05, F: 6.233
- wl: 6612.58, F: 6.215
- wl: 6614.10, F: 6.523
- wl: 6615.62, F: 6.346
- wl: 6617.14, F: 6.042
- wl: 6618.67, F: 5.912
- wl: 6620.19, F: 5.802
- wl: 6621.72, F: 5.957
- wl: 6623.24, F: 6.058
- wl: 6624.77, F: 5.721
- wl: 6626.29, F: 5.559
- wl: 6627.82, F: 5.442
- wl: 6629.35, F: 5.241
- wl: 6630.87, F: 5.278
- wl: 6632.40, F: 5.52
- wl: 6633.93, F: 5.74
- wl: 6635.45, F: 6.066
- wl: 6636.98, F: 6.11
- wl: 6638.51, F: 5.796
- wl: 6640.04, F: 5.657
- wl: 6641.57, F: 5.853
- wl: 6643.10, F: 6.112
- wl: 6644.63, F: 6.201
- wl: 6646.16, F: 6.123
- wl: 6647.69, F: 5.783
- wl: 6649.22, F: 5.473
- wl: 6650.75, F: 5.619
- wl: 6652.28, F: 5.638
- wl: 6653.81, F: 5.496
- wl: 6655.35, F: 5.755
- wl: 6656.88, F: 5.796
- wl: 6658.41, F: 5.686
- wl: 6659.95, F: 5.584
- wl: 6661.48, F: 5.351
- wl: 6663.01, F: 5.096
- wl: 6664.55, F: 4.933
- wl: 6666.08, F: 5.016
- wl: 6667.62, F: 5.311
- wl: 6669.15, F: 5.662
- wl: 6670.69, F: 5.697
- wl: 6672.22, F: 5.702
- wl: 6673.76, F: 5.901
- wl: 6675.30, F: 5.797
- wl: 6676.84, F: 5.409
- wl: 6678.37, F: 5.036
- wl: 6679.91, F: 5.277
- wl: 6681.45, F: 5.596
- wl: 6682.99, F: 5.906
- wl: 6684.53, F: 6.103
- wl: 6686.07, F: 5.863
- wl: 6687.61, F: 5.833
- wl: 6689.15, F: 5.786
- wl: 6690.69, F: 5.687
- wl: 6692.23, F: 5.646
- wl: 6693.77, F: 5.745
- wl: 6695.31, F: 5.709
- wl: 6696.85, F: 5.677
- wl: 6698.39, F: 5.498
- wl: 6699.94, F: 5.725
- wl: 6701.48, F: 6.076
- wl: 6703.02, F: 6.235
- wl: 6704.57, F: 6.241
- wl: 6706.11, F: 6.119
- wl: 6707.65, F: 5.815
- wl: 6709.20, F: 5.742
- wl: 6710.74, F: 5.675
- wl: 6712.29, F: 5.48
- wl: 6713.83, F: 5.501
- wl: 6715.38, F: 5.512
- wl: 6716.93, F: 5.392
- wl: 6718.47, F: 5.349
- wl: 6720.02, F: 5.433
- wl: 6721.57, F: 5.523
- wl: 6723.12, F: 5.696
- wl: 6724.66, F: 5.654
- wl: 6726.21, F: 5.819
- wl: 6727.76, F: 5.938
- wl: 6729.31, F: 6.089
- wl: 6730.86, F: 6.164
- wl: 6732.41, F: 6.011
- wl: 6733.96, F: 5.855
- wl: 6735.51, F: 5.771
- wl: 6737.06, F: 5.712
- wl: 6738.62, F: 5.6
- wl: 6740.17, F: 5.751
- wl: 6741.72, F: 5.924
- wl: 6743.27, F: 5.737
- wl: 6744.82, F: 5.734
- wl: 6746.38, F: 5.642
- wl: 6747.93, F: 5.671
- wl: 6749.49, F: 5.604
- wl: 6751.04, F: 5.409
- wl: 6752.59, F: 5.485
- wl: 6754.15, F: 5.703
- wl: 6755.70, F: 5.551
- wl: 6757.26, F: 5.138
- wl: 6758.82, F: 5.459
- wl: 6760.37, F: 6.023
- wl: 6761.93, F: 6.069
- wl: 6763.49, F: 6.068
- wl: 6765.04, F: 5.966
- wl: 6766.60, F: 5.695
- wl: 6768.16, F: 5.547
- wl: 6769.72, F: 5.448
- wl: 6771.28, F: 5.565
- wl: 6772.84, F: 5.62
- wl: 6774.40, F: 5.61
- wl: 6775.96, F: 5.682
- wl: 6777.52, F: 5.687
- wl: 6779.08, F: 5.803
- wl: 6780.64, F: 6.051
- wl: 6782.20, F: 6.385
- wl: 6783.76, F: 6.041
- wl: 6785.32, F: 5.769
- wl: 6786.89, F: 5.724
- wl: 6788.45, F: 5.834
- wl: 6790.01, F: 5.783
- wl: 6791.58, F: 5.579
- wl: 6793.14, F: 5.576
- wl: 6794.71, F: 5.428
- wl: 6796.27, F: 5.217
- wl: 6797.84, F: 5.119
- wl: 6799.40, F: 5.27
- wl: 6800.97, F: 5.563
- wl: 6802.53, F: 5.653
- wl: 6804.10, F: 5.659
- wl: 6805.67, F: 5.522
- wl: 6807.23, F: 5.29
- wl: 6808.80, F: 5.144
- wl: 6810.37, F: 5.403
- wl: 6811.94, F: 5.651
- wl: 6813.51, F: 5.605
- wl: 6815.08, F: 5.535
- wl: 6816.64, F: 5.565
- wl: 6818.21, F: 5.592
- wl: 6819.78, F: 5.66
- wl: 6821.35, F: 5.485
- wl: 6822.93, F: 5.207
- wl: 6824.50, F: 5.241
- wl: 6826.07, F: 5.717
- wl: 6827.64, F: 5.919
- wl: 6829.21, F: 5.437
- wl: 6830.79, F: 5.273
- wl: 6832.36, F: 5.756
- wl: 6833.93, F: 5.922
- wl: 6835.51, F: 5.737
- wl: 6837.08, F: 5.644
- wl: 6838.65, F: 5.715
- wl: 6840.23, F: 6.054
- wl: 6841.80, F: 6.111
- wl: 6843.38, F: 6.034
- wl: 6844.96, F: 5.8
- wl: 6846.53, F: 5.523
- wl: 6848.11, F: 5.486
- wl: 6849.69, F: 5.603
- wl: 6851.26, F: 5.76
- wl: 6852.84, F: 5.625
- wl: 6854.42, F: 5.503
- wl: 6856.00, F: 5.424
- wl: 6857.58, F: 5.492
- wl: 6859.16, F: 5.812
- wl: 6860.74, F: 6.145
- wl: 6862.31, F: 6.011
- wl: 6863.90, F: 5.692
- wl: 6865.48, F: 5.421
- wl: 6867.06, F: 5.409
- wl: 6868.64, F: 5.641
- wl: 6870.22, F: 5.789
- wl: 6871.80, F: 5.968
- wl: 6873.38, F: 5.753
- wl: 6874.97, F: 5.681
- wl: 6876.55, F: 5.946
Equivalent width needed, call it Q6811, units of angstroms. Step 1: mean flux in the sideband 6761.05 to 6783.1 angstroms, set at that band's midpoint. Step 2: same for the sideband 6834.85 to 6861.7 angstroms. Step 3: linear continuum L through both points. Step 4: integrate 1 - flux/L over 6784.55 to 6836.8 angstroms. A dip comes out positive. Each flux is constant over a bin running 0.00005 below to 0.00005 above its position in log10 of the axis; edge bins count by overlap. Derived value 2.1 angstroms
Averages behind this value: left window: 5.8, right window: 5.74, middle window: 5.54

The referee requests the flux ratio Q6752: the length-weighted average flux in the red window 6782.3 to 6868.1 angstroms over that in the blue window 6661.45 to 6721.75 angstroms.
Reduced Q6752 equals 1.0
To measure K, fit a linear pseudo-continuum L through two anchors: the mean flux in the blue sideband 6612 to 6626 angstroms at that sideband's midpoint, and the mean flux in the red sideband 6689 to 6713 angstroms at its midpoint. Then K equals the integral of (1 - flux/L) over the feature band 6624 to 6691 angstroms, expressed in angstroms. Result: 3.3 angstroms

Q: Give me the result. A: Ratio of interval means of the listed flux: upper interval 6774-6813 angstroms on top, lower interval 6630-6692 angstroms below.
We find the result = 0.99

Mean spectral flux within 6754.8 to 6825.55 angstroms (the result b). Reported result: 5.61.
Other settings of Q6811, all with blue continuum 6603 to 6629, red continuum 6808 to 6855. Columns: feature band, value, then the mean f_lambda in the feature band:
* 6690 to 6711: 0.1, 5.83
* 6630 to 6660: 0.9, 5.77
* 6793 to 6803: 0.5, 5.39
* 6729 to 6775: 0.4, 5.72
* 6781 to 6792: -0.4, 5.89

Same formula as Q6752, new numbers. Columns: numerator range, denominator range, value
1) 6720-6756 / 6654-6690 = 1.03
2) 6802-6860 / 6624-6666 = 0.99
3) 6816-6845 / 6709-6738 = 1.00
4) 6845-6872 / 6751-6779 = 1.00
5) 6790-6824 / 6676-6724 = 0.96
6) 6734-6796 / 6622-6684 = 1.01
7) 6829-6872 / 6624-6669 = 1.02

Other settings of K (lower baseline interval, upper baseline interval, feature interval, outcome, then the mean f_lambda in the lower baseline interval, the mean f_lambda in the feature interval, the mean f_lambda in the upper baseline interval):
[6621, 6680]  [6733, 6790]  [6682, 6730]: -0.6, 5.63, 5.76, 5.73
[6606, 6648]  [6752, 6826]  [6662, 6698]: 1.5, 5.92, 5.58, 5.61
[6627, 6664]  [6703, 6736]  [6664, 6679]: 0.7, 5.68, 5.46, 5.76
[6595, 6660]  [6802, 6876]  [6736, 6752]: 0.2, 5.88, 5.68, 5.64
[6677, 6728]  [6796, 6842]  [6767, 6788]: -0.6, 5.7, 5.76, 5.55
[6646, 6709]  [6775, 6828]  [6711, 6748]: -0.5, 5.67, 5.71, 5.6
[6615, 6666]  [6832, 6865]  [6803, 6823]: 0.9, 5.71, 5.5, 5.75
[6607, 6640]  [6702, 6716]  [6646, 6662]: 0.6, 5.91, 5.65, 5.82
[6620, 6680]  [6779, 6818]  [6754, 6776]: -0.3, 5.63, 5.67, 5.6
